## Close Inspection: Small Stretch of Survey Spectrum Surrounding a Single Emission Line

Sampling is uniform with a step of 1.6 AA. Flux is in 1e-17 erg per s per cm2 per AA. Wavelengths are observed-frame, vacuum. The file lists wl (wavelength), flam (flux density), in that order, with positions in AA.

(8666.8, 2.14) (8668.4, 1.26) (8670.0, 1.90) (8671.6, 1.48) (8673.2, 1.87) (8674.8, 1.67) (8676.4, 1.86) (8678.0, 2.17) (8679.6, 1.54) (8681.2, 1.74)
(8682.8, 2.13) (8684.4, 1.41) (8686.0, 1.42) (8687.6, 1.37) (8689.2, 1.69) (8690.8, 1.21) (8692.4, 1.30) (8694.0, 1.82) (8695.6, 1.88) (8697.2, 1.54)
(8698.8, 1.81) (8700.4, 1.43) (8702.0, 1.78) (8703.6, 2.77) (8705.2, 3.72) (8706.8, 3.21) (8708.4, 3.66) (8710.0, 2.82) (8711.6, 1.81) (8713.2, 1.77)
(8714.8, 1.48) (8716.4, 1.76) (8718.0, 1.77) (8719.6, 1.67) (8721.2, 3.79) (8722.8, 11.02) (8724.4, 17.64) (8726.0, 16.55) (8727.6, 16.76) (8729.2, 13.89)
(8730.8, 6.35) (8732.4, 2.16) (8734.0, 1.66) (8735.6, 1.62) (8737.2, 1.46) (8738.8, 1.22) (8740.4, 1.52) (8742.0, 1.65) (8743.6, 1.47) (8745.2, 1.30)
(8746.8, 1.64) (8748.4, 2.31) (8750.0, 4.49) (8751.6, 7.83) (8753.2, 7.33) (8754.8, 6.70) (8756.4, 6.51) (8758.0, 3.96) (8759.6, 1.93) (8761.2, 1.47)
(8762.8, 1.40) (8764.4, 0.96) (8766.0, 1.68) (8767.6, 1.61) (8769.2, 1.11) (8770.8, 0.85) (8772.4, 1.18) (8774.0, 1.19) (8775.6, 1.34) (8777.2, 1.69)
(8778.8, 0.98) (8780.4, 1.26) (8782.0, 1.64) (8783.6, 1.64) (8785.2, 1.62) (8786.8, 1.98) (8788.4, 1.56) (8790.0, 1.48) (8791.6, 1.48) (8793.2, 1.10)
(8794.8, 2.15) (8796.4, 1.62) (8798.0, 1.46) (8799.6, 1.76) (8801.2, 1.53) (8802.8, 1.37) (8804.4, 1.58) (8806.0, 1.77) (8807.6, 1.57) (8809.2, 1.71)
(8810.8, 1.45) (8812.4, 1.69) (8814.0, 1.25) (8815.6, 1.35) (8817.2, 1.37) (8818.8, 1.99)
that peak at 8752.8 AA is [N II] 6583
